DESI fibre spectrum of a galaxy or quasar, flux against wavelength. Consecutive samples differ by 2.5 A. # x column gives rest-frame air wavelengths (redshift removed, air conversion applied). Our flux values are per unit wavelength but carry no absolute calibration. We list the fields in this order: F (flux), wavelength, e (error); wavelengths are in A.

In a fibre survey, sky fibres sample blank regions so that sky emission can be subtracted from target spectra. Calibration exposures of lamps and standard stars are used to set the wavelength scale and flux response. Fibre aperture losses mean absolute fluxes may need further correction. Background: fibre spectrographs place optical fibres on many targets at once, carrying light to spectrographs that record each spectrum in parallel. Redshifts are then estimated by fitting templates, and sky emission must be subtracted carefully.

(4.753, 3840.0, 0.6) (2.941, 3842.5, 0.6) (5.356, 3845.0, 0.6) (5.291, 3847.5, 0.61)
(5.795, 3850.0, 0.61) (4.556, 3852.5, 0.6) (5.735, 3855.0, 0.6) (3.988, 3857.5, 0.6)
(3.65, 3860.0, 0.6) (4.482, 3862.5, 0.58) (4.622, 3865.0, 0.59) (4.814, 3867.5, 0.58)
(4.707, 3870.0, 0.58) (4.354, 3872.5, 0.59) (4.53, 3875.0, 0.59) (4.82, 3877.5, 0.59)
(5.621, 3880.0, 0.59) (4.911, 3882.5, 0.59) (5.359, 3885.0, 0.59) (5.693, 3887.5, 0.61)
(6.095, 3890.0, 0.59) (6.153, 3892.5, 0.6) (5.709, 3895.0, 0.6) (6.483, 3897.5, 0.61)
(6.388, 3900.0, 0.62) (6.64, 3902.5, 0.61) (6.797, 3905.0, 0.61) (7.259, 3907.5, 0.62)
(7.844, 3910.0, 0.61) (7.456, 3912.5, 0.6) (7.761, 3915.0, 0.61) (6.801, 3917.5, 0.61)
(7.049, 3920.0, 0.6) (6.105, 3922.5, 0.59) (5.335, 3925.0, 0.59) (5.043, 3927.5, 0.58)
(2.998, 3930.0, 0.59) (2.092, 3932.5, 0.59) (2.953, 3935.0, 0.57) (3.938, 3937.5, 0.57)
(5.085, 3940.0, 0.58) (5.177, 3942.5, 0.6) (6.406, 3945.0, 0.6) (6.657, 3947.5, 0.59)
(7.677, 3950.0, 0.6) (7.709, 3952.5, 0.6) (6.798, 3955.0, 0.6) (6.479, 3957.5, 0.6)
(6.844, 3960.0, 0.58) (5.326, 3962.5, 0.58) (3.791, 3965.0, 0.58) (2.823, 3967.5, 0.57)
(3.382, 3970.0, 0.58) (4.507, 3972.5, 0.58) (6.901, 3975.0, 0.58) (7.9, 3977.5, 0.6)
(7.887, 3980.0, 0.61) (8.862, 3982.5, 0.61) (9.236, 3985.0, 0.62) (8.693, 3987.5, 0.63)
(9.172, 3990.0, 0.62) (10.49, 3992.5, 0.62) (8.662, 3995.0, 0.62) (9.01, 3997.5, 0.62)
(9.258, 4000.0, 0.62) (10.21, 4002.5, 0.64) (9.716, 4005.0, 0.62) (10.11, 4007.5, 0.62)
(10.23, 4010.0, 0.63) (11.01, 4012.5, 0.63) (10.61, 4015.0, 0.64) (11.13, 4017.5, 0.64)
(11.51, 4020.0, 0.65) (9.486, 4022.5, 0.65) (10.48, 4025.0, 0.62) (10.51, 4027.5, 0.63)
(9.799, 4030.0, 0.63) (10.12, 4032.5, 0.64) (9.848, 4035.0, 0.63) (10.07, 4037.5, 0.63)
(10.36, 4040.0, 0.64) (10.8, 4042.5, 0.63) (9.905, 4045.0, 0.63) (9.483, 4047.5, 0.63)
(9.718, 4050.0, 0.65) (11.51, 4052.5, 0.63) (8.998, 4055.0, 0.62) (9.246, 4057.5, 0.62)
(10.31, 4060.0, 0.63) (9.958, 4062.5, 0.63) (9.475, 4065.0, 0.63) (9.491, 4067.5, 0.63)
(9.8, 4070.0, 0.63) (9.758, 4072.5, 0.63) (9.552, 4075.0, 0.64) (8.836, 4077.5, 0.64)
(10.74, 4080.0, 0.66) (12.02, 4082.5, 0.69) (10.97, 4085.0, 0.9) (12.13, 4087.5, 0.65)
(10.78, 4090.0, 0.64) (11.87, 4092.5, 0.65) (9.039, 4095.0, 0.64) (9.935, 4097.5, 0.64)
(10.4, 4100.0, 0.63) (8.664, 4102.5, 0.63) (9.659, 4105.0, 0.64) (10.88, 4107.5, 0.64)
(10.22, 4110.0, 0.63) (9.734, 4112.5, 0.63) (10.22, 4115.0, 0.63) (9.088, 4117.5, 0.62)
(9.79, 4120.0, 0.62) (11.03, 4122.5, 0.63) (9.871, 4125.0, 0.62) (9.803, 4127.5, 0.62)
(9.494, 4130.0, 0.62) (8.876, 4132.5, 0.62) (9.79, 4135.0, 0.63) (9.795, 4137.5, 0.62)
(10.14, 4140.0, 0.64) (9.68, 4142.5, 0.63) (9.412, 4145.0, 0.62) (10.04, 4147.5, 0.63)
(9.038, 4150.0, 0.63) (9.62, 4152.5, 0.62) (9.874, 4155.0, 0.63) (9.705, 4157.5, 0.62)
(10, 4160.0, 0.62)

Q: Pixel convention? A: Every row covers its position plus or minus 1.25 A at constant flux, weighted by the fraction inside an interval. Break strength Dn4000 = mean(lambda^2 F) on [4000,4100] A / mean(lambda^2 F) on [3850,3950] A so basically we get 2.0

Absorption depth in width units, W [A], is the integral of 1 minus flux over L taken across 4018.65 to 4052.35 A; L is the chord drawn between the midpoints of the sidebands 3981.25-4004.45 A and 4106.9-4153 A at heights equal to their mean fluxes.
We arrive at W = -2.7 A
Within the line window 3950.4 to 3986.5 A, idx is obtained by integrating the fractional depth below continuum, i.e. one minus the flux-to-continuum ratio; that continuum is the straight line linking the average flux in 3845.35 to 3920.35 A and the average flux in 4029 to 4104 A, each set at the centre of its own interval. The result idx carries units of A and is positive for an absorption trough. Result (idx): 6.5 A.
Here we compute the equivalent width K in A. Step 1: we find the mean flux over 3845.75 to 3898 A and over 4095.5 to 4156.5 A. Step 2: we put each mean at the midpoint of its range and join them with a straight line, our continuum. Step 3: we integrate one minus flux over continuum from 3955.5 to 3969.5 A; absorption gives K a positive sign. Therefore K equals 3.5 A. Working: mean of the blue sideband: 5.1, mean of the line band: 5.06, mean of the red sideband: 9.78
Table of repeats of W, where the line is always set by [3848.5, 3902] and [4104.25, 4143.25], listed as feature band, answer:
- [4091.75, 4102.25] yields -0.79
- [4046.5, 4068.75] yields -3.02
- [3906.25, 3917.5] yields -3.09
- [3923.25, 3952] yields 6.51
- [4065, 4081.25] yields -1.37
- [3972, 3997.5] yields -3.88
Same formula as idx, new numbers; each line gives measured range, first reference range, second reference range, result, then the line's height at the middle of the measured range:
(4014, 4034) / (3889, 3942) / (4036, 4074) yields -3.2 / 9.01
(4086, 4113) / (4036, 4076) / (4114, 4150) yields -1.4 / 9.82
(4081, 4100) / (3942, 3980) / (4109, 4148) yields -4.3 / 8.93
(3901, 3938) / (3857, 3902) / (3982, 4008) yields 4.2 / 6.64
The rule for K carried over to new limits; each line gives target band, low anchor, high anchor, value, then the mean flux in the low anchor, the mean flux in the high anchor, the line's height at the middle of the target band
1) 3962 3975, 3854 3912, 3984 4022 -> 6.8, 5.53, 9.93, 8.67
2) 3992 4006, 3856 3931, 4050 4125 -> -2.4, 5.66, 10.1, 8.09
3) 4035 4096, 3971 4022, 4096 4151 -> -4.2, 9.23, 9.8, 9.54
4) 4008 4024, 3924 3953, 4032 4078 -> -4.7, 5.02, 9.87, 8.24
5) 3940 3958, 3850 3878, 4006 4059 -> 2.1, 4.62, 10.2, 7.45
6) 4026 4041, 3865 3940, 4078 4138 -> -2.8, 5.55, 10.2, 8.51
